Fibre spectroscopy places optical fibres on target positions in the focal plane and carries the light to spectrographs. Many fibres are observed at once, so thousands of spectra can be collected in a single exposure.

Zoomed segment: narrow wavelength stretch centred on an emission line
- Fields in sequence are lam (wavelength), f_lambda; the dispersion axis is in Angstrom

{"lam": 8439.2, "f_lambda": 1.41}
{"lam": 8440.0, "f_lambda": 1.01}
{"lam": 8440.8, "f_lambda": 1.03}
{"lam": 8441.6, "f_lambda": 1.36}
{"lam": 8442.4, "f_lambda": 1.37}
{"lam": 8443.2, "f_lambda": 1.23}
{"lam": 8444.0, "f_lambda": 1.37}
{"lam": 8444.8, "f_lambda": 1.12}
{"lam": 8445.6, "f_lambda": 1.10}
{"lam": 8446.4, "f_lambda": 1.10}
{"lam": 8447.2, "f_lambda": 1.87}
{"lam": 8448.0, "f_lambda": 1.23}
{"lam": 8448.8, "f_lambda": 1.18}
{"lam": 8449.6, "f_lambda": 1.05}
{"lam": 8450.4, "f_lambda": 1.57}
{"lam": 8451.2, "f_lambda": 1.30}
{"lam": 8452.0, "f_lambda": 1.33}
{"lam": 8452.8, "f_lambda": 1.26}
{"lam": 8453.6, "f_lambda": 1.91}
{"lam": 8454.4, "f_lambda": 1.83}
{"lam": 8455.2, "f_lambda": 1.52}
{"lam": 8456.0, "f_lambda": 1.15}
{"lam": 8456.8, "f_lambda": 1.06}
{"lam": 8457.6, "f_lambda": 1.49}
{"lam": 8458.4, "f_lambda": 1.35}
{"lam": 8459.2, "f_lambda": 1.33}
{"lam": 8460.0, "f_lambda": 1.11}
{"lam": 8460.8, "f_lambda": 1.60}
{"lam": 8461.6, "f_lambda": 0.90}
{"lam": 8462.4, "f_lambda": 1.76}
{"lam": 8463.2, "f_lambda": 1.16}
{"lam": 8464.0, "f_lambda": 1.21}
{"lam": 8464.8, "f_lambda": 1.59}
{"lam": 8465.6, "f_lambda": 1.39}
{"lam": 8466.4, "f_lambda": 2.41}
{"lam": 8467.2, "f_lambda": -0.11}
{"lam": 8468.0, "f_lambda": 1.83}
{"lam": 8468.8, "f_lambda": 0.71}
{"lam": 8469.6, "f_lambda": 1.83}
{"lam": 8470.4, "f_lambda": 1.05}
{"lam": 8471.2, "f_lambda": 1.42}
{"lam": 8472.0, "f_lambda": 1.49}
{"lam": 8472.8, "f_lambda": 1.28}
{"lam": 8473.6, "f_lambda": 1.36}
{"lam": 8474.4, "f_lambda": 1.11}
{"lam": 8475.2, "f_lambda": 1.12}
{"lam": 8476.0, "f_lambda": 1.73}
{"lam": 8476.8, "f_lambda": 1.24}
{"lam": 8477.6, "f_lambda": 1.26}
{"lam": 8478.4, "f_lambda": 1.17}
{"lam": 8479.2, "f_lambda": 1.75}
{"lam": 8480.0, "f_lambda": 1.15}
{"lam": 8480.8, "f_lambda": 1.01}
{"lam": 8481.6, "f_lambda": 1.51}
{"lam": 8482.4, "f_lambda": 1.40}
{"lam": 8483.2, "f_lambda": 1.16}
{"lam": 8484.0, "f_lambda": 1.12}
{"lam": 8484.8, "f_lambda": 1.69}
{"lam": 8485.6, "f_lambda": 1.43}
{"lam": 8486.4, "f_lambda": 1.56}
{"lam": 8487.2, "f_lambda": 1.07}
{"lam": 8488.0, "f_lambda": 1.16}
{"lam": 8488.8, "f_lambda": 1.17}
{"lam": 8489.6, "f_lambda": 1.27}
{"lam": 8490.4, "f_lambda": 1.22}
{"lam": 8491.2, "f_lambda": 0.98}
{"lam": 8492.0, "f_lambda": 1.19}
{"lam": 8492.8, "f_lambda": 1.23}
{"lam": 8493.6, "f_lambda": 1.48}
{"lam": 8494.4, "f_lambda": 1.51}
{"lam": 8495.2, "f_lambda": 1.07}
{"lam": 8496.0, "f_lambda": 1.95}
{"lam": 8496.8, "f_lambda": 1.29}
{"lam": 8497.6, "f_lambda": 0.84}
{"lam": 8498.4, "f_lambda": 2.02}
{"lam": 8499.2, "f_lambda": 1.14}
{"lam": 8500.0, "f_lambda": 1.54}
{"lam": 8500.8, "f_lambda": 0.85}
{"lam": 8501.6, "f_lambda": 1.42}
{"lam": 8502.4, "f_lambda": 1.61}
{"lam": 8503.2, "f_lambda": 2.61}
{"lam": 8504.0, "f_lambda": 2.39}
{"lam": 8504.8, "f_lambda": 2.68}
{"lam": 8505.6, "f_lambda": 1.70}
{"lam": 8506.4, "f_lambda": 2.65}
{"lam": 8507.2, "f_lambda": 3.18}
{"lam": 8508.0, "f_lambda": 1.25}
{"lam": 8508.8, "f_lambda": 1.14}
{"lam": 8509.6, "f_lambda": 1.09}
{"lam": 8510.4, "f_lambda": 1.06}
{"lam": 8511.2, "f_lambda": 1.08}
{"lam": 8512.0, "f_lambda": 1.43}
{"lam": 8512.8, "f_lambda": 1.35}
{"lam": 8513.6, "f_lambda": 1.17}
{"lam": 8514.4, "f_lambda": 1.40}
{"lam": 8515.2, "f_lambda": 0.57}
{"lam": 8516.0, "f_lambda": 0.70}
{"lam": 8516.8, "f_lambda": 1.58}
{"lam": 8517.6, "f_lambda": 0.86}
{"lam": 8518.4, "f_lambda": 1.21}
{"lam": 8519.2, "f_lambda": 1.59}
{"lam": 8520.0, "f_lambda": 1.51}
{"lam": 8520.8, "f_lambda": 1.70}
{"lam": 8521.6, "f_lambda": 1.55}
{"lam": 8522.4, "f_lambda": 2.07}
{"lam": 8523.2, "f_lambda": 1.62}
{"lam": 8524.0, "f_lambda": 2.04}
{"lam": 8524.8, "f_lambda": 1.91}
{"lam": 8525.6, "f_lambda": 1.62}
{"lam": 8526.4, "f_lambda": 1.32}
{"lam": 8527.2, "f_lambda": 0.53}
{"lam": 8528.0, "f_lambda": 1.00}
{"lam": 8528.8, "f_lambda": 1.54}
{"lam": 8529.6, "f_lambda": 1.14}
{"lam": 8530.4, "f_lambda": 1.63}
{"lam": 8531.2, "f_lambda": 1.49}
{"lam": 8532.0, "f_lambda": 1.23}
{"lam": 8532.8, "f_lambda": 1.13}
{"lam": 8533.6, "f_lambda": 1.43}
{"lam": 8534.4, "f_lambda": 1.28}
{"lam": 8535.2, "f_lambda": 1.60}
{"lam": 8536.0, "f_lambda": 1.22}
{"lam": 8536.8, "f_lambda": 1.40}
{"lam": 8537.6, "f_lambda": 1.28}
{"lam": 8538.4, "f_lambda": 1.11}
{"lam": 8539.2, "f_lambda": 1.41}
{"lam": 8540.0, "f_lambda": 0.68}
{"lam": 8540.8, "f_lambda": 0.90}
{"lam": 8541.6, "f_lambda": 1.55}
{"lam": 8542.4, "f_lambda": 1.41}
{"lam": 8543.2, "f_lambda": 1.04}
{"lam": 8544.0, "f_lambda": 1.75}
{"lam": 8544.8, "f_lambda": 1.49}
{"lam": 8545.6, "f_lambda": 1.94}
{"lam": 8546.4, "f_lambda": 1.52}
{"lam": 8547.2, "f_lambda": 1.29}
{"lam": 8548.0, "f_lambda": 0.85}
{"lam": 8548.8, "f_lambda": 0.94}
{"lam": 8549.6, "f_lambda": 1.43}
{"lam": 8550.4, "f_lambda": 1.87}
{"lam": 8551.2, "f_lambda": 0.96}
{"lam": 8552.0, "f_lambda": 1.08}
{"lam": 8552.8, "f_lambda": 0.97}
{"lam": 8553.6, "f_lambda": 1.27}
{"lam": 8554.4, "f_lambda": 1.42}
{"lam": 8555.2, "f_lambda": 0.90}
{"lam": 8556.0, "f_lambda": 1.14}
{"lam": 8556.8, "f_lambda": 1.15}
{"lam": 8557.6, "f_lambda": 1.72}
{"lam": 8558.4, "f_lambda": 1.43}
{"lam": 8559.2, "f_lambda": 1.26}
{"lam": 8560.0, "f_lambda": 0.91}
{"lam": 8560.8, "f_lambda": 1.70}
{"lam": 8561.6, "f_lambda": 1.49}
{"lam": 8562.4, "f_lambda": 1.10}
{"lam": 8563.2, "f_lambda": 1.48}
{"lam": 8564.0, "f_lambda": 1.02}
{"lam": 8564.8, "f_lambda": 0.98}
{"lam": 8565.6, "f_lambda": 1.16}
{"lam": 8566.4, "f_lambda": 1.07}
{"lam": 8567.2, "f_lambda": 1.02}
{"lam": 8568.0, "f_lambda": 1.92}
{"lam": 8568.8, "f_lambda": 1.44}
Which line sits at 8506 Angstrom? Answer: [S II]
